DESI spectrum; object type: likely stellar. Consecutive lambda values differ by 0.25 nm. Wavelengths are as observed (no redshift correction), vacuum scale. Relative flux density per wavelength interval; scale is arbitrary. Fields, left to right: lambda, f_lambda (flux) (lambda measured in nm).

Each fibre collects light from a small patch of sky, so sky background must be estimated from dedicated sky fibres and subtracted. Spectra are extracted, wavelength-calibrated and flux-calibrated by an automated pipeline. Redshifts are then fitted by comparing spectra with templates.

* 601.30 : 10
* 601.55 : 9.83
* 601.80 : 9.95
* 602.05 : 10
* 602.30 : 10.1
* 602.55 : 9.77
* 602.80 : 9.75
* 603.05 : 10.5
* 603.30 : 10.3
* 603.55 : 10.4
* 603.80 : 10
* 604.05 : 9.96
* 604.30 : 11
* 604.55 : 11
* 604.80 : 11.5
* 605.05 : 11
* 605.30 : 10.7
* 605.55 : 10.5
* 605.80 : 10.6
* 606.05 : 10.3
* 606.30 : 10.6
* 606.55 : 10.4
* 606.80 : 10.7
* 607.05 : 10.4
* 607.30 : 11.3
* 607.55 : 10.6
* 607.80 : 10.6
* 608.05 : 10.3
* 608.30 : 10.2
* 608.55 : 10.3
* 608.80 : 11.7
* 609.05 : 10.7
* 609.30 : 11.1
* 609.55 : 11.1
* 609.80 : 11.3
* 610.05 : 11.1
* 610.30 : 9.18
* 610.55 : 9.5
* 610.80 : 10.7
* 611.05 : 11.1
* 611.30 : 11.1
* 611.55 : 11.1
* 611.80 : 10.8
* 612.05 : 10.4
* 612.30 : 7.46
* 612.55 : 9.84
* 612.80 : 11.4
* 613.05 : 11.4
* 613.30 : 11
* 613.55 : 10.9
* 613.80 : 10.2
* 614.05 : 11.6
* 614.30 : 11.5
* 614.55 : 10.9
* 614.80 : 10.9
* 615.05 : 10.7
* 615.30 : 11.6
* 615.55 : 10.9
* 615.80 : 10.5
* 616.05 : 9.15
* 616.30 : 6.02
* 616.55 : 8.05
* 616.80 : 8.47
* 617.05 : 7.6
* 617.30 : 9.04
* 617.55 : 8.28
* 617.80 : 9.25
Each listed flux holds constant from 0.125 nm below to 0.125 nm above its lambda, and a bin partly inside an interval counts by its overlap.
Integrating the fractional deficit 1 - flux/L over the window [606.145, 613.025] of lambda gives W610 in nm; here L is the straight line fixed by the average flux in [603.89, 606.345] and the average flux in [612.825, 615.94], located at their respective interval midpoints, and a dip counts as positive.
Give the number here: 0.18 nm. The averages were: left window 10.7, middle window 10.6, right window 11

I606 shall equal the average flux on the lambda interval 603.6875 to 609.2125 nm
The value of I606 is 10.7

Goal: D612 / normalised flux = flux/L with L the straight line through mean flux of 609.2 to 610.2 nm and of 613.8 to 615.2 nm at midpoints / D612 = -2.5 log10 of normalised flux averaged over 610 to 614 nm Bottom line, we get 0.06 mag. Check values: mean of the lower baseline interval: 11.1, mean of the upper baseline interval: 11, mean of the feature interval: 10.5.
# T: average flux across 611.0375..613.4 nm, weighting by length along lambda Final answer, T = 10.5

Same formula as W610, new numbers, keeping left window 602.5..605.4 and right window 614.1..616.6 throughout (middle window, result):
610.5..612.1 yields -0.07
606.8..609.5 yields -0.09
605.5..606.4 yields 0.00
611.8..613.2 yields 0.01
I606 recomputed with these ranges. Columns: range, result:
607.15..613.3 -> 10.6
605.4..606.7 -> 10.5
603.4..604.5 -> 10.4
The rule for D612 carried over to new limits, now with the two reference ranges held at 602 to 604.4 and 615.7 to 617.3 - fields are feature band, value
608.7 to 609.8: -0.19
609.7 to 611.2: -0.15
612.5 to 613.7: -0.24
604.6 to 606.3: -0.09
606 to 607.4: -0.10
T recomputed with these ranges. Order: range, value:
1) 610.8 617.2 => 10.2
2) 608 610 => 10.9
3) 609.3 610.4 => 10.8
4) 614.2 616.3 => 10.5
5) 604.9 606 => 10.7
